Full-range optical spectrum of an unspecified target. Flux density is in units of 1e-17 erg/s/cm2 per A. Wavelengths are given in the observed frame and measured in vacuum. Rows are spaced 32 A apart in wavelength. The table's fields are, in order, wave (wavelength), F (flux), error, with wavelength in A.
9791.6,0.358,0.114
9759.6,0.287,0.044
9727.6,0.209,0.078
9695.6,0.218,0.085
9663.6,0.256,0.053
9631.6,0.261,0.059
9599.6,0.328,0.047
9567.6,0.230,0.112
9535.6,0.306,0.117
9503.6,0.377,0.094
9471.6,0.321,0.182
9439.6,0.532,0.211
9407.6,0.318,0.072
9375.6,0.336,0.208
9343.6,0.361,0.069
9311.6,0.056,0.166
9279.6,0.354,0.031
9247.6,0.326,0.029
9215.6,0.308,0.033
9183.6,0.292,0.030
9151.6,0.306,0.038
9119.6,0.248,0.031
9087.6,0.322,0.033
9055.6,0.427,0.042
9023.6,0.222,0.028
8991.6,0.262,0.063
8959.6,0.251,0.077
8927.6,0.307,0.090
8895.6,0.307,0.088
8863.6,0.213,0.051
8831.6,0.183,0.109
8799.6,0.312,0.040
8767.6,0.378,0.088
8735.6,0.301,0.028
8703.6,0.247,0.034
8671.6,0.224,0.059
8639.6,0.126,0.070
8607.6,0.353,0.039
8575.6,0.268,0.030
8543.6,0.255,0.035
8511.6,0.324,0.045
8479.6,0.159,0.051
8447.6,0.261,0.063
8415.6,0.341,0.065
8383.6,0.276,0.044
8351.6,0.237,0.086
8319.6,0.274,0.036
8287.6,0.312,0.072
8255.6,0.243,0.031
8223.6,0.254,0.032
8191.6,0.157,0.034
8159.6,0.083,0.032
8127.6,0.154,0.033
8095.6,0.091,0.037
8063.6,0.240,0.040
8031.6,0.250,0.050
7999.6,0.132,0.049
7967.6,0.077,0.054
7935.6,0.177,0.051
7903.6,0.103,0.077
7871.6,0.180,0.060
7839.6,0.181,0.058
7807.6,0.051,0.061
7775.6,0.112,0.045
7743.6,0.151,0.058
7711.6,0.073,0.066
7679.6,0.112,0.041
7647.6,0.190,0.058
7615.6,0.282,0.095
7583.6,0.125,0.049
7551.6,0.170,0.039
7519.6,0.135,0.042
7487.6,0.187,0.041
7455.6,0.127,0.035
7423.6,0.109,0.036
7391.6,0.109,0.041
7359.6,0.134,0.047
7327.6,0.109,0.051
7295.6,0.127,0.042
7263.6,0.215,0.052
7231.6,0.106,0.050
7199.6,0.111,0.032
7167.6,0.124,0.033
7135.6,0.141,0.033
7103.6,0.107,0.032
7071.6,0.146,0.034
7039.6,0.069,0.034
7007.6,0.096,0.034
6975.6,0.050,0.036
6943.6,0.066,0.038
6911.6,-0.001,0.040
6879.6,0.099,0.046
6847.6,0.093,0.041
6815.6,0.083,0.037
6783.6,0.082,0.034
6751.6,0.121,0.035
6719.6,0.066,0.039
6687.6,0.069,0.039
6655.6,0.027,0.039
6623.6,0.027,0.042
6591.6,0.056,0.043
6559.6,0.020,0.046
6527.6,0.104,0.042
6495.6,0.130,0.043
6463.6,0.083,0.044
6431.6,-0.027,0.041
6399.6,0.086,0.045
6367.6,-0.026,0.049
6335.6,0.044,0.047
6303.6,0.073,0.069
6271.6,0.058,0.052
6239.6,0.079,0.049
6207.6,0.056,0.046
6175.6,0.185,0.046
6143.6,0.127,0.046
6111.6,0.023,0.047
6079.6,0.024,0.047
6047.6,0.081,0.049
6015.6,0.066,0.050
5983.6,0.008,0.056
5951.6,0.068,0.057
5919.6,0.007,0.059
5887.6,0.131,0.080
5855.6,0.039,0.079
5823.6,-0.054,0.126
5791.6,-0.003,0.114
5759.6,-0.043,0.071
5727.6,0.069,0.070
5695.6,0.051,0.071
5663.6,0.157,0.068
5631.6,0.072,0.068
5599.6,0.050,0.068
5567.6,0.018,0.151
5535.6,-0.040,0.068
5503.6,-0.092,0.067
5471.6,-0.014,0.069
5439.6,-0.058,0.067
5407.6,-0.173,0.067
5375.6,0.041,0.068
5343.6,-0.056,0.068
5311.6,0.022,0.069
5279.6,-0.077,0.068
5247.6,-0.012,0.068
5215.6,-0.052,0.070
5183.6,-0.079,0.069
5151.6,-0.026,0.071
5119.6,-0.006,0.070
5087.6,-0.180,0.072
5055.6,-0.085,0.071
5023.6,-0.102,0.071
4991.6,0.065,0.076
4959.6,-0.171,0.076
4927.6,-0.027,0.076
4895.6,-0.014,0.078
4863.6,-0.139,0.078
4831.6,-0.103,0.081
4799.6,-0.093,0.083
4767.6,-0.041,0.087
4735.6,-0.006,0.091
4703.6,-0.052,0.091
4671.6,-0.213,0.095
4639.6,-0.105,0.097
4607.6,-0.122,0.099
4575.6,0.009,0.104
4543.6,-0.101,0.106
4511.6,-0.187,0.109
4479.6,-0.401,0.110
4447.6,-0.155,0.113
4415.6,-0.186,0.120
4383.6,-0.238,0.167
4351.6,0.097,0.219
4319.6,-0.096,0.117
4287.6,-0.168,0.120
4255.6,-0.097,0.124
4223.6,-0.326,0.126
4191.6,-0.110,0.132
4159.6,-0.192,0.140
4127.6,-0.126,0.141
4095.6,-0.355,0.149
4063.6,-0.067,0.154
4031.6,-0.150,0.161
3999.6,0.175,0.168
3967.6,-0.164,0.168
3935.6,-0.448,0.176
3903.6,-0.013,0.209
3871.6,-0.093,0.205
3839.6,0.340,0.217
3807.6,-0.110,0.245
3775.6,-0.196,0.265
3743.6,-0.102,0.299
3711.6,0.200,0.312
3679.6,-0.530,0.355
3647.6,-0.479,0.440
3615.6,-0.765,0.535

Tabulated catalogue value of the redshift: 1.06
